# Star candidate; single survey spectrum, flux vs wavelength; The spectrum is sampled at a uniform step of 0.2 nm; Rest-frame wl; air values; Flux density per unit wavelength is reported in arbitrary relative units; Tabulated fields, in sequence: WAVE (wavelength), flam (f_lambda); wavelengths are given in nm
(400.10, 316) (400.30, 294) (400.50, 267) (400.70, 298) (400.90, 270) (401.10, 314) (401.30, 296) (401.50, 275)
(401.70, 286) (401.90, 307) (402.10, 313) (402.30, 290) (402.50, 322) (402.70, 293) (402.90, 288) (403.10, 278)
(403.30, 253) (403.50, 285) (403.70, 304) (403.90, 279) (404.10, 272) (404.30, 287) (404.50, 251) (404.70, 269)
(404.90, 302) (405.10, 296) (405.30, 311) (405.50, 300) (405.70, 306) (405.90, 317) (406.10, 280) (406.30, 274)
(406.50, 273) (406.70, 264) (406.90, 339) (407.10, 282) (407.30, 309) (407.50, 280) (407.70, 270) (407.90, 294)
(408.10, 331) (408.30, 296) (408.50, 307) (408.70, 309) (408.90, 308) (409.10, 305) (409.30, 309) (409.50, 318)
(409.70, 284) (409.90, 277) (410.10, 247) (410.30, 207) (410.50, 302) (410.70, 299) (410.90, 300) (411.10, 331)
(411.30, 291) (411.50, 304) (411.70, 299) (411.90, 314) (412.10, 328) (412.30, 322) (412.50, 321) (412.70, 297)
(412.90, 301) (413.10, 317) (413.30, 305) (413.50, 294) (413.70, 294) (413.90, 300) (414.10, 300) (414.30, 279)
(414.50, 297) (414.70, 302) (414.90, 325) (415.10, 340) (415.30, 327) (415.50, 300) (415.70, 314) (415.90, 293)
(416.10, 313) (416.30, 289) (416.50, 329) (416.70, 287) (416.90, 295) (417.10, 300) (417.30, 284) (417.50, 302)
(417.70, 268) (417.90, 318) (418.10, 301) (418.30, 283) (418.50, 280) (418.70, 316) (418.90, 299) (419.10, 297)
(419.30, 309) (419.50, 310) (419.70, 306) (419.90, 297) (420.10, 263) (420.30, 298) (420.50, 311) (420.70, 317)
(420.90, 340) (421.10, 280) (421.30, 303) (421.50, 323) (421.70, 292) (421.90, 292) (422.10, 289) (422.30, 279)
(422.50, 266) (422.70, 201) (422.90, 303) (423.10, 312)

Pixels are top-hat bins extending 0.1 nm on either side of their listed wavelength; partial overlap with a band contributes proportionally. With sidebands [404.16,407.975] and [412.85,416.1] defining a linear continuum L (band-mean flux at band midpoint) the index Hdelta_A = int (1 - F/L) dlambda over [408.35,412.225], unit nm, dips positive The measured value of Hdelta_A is 0.01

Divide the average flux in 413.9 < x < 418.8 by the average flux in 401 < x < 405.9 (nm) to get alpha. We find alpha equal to 1.0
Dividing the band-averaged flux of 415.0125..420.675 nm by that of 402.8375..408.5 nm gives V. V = 1.0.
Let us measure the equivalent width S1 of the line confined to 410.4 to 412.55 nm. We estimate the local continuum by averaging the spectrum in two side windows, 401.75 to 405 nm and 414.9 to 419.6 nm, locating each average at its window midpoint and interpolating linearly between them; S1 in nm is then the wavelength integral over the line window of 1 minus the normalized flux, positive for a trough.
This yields -0.10 nm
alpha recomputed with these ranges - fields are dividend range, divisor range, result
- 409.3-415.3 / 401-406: 1.03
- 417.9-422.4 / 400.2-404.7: 1.04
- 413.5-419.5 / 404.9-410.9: 1.03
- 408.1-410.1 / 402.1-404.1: 1.04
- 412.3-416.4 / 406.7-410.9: 1.04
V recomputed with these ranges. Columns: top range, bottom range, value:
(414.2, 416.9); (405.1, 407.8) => 1.05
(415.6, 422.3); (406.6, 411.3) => 1.02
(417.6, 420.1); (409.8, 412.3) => 1.02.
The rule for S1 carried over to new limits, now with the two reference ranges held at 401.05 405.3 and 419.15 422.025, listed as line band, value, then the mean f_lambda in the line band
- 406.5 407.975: 0.01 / 290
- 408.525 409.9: -0.05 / 304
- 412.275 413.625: -0.05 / 307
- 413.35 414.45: 0.01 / 294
